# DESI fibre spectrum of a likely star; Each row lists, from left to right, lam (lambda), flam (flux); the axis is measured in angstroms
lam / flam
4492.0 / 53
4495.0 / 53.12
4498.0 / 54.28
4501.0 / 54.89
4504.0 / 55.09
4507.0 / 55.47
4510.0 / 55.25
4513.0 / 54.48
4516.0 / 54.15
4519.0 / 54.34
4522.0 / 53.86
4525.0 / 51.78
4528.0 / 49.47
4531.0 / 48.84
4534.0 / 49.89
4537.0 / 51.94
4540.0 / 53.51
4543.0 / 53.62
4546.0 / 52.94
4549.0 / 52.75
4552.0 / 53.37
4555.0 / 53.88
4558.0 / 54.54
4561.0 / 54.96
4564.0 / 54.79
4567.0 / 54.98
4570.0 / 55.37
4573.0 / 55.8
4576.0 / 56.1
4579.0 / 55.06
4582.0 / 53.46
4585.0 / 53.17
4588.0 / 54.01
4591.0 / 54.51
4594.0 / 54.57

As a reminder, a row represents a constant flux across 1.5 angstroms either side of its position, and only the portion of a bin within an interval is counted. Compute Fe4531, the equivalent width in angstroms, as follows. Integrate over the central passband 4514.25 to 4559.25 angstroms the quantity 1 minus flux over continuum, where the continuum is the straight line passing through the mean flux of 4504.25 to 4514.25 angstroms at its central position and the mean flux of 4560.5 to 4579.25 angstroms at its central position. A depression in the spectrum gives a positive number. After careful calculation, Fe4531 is 2.1 angstroms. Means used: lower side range 55.1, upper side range 55.3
